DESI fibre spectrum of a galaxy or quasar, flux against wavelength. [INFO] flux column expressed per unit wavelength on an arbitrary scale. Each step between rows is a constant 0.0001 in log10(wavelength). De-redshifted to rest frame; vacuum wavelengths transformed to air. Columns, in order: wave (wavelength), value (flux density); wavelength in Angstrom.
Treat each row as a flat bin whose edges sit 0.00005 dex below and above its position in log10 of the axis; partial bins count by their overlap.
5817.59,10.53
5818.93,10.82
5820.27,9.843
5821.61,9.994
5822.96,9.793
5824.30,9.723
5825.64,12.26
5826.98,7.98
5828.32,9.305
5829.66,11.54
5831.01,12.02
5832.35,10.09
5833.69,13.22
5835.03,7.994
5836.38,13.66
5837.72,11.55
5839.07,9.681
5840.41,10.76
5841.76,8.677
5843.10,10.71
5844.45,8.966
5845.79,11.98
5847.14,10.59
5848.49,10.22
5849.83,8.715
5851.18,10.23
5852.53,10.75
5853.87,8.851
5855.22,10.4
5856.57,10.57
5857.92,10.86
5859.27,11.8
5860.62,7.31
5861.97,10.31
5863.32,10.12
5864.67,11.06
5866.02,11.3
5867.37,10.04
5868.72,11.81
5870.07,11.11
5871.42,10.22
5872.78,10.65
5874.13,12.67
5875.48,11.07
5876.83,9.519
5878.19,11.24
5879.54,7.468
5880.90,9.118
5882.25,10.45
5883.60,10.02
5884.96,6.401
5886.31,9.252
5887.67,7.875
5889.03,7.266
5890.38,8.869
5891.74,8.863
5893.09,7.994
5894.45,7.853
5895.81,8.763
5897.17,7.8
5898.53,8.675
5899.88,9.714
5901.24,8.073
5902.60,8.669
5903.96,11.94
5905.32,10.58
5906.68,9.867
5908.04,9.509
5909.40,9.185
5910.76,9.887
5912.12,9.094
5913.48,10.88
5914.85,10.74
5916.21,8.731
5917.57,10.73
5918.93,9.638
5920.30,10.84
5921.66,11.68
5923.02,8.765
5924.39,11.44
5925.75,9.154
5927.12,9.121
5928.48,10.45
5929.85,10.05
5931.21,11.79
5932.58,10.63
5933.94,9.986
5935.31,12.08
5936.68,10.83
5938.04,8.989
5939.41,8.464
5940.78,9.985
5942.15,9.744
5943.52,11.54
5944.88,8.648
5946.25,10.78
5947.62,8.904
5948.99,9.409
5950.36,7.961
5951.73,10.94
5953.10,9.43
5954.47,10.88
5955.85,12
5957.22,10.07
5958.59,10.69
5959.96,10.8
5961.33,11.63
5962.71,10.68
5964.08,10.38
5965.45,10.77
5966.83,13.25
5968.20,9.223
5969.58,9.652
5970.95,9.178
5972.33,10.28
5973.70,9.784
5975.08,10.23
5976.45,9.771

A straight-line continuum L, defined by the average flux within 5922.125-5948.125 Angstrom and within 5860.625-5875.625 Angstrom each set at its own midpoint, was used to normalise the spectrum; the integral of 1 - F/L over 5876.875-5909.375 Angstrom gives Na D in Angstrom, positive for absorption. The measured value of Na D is 4.74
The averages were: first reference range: 10.8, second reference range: 10.1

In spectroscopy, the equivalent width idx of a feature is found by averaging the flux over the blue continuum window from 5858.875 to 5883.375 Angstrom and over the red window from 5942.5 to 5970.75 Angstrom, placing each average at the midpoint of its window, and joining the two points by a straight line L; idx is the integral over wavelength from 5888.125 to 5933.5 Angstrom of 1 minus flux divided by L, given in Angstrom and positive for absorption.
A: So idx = 3.3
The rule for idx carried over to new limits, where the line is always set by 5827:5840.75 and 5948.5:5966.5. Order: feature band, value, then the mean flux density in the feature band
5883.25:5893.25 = 2.3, 8.28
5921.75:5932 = 0.4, 10.2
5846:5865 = 1.1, 10.2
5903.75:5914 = 0.6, 10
